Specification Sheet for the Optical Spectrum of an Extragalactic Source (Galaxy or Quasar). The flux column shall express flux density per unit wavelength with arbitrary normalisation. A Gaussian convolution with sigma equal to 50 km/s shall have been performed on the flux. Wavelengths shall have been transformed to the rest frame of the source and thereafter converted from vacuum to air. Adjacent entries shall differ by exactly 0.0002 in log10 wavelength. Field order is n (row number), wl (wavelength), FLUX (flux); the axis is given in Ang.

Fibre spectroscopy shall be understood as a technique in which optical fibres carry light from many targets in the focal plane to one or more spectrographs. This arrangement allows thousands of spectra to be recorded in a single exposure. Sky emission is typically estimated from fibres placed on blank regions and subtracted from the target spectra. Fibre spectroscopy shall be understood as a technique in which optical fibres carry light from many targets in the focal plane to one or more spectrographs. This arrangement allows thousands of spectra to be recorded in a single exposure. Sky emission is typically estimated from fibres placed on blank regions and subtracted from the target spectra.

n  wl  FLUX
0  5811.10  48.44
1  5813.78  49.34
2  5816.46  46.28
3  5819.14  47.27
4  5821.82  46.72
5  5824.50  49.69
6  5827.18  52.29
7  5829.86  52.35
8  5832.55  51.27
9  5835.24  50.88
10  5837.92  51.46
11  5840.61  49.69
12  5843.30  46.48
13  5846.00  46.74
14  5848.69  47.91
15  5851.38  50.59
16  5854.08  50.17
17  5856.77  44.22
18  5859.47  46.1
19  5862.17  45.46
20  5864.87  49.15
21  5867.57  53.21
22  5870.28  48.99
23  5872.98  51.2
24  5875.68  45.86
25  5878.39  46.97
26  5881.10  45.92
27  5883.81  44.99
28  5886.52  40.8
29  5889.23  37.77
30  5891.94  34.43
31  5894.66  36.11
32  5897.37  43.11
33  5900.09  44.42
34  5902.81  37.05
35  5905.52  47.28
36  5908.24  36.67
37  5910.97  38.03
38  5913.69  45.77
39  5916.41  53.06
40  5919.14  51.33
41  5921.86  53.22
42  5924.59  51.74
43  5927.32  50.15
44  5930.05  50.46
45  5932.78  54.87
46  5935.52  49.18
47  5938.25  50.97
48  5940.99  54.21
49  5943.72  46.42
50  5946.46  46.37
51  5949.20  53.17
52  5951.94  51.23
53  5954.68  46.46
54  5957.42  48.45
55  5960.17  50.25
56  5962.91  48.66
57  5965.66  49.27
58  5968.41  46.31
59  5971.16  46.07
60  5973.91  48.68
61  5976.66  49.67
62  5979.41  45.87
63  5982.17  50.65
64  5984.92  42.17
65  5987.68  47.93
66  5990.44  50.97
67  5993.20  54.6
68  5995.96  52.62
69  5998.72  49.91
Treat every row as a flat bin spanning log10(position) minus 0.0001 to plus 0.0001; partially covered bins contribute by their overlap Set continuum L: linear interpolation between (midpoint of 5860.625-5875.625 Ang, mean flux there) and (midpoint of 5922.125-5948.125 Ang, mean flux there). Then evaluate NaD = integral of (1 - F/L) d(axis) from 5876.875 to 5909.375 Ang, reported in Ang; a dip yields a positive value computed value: 5.5 Ang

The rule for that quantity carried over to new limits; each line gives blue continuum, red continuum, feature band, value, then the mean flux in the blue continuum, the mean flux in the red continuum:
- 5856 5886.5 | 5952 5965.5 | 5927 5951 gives -1.11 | 47.2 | 48.8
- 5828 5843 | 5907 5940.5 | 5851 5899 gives 4.67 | 50.9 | 49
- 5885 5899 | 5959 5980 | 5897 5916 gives -0.86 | 38.6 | 48.2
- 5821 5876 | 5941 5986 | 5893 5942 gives 1.69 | 49.2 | 48.3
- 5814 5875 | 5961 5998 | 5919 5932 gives -0.71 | 49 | 48.8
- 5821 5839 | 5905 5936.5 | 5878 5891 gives 1.76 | 50.8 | 48.5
